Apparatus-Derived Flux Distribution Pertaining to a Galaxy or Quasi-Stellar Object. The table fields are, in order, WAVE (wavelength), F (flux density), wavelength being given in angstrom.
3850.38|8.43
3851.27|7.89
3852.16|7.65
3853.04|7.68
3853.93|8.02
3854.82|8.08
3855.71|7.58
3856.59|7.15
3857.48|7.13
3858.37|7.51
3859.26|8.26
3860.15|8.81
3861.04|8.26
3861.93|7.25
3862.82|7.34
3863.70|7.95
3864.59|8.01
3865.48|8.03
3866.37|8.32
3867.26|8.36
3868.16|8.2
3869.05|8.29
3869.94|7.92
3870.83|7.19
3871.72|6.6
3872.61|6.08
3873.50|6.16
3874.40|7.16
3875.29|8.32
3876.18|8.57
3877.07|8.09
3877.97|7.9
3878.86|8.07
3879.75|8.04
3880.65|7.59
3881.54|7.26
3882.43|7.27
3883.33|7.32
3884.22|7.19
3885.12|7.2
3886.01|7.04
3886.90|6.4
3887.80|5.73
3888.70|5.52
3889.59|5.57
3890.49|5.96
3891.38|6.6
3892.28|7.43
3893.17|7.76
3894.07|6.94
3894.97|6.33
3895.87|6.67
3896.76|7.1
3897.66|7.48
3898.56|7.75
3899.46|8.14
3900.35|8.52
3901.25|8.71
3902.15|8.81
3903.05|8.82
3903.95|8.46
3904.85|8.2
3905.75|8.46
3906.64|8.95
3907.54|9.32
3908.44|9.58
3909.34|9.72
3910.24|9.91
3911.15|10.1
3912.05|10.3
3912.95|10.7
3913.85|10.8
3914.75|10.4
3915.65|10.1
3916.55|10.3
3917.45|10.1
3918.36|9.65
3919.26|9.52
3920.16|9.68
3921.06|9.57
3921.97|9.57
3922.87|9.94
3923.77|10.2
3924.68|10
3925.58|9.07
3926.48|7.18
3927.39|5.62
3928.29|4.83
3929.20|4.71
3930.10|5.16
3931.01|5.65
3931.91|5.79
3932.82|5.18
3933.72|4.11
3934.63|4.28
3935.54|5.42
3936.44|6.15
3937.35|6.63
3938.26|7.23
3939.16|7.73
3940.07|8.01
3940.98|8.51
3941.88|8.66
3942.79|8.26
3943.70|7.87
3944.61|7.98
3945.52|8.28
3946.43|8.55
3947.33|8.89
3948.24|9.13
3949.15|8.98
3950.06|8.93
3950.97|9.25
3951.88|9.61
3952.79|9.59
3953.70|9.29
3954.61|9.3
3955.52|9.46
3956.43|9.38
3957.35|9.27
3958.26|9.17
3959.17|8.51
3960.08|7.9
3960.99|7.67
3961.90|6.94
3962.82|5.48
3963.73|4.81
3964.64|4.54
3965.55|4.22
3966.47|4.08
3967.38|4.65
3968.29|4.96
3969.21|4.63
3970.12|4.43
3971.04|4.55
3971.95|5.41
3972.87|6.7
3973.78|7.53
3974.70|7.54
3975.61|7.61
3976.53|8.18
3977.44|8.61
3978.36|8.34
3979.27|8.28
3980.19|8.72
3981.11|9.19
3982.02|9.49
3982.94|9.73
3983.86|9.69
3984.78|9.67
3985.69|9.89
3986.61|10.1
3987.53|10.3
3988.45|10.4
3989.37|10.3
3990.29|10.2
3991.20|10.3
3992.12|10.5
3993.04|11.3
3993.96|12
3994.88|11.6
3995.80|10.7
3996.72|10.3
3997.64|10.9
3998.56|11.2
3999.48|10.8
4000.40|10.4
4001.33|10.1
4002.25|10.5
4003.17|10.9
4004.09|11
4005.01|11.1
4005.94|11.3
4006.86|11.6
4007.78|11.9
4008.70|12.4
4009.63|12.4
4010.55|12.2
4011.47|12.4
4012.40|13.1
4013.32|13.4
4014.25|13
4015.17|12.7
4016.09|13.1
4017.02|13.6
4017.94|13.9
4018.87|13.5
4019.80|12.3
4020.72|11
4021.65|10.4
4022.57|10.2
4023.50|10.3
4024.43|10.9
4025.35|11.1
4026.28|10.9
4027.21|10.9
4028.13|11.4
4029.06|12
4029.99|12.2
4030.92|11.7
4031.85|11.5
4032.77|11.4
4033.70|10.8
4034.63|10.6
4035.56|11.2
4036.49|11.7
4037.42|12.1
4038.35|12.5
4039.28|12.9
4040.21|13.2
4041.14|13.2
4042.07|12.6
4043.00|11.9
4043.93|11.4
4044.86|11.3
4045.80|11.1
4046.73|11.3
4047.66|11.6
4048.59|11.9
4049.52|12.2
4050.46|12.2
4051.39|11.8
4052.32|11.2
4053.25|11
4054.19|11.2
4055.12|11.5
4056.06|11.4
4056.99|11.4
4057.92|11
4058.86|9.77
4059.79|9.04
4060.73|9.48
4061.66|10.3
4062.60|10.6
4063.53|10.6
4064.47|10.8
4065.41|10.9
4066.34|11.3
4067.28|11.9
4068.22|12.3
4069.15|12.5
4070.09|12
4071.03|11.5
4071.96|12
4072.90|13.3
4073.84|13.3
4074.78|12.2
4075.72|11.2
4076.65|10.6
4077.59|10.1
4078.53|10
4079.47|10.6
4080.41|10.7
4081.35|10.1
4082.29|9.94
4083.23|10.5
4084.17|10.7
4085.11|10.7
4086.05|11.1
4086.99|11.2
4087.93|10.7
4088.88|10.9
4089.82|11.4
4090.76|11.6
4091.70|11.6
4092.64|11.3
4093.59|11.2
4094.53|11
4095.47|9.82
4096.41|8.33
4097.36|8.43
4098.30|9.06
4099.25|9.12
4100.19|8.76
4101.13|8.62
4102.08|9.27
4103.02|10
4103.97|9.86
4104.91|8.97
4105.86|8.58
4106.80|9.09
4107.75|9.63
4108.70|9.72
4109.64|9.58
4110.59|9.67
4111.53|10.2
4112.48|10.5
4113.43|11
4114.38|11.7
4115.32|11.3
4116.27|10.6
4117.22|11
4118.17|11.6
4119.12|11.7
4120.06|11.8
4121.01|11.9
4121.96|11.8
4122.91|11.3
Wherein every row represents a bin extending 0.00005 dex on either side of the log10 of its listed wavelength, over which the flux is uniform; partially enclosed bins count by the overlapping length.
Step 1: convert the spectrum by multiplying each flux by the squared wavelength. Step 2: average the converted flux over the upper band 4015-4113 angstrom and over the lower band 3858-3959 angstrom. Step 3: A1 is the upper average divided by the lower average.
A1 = 1.49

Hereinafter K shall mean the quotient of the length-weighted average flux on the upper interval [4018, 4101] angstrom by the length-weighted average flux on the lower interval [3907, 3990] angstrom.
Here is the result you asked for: 1.4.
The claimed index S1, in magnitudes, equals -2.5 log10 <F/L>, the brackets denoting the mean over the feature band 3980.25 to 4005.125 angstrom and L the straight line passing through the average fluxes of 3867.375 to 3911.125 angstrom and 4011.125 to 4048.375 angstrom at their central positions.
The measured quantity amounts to 0.04 mag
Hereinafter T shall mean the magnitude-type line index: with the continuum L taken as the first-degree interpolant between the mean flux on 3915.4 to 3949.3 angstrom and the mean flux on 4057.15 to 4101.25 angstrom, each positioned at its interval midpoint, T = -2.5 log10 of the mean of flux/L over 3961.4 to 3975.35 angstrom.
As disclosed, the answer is 0.49 mag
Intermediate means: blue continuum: 7.78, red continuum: 10.7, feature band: 5.4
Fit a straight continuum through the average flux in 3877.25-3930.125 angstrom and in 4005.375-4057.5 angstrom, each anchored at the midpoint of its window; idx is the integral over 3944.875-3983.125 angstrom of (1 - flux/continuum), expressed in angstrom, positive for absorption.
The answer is 8.8 angstrom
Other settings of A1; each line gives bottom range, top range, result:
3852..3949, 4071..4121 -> 1.48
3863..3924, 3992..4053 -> 1.52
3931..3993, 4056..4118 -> 1.44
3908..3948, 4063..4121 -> 1.41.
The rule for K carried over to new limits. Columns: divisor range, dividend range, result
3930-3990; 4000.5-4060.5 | 1.53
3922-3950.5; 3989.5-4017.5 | 1.57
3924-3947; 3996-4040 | 1.69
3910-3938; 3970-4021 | 1.30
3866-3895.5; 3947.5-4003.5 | 1.20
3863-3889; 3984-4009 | 1.45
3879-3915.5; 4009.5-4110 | 1.39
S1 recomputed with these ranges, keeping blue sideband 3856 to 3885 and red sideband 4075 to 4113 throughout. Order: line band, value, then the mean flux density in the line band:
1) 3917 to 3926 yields -0.18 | 9.73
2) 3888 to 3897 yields 0.20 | 6.55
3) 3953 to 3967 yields 0.17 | 7.36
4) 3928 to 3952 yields 0.18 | 7.16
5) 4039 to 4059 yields -0.21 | 11.7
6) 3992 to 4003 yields -0.20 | 10.9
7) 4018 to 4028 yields -0.20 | 11.3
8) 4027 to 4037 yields -0.21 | 11.4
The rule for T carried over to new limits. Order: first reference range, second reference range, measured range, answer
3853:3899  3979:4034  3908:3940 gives 0.075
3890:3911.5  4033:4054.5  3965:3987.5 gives 0.340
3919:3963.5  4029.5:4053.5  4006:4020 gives -0.191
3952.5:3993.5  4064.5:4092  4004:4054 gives -0.217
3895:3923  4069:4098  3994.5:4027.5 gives -0.140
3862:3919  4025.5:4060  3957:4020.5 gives 0.092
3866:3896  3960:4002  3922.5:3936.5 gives 0.203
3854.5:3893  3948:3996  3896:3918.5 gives -0.187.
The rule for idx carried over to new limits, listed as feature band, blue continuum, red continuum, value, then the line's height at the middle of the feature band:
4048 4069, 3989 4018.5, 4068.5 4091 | 0.4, 11.3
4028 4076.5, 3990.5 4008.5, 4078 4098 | -3.8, 10.7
